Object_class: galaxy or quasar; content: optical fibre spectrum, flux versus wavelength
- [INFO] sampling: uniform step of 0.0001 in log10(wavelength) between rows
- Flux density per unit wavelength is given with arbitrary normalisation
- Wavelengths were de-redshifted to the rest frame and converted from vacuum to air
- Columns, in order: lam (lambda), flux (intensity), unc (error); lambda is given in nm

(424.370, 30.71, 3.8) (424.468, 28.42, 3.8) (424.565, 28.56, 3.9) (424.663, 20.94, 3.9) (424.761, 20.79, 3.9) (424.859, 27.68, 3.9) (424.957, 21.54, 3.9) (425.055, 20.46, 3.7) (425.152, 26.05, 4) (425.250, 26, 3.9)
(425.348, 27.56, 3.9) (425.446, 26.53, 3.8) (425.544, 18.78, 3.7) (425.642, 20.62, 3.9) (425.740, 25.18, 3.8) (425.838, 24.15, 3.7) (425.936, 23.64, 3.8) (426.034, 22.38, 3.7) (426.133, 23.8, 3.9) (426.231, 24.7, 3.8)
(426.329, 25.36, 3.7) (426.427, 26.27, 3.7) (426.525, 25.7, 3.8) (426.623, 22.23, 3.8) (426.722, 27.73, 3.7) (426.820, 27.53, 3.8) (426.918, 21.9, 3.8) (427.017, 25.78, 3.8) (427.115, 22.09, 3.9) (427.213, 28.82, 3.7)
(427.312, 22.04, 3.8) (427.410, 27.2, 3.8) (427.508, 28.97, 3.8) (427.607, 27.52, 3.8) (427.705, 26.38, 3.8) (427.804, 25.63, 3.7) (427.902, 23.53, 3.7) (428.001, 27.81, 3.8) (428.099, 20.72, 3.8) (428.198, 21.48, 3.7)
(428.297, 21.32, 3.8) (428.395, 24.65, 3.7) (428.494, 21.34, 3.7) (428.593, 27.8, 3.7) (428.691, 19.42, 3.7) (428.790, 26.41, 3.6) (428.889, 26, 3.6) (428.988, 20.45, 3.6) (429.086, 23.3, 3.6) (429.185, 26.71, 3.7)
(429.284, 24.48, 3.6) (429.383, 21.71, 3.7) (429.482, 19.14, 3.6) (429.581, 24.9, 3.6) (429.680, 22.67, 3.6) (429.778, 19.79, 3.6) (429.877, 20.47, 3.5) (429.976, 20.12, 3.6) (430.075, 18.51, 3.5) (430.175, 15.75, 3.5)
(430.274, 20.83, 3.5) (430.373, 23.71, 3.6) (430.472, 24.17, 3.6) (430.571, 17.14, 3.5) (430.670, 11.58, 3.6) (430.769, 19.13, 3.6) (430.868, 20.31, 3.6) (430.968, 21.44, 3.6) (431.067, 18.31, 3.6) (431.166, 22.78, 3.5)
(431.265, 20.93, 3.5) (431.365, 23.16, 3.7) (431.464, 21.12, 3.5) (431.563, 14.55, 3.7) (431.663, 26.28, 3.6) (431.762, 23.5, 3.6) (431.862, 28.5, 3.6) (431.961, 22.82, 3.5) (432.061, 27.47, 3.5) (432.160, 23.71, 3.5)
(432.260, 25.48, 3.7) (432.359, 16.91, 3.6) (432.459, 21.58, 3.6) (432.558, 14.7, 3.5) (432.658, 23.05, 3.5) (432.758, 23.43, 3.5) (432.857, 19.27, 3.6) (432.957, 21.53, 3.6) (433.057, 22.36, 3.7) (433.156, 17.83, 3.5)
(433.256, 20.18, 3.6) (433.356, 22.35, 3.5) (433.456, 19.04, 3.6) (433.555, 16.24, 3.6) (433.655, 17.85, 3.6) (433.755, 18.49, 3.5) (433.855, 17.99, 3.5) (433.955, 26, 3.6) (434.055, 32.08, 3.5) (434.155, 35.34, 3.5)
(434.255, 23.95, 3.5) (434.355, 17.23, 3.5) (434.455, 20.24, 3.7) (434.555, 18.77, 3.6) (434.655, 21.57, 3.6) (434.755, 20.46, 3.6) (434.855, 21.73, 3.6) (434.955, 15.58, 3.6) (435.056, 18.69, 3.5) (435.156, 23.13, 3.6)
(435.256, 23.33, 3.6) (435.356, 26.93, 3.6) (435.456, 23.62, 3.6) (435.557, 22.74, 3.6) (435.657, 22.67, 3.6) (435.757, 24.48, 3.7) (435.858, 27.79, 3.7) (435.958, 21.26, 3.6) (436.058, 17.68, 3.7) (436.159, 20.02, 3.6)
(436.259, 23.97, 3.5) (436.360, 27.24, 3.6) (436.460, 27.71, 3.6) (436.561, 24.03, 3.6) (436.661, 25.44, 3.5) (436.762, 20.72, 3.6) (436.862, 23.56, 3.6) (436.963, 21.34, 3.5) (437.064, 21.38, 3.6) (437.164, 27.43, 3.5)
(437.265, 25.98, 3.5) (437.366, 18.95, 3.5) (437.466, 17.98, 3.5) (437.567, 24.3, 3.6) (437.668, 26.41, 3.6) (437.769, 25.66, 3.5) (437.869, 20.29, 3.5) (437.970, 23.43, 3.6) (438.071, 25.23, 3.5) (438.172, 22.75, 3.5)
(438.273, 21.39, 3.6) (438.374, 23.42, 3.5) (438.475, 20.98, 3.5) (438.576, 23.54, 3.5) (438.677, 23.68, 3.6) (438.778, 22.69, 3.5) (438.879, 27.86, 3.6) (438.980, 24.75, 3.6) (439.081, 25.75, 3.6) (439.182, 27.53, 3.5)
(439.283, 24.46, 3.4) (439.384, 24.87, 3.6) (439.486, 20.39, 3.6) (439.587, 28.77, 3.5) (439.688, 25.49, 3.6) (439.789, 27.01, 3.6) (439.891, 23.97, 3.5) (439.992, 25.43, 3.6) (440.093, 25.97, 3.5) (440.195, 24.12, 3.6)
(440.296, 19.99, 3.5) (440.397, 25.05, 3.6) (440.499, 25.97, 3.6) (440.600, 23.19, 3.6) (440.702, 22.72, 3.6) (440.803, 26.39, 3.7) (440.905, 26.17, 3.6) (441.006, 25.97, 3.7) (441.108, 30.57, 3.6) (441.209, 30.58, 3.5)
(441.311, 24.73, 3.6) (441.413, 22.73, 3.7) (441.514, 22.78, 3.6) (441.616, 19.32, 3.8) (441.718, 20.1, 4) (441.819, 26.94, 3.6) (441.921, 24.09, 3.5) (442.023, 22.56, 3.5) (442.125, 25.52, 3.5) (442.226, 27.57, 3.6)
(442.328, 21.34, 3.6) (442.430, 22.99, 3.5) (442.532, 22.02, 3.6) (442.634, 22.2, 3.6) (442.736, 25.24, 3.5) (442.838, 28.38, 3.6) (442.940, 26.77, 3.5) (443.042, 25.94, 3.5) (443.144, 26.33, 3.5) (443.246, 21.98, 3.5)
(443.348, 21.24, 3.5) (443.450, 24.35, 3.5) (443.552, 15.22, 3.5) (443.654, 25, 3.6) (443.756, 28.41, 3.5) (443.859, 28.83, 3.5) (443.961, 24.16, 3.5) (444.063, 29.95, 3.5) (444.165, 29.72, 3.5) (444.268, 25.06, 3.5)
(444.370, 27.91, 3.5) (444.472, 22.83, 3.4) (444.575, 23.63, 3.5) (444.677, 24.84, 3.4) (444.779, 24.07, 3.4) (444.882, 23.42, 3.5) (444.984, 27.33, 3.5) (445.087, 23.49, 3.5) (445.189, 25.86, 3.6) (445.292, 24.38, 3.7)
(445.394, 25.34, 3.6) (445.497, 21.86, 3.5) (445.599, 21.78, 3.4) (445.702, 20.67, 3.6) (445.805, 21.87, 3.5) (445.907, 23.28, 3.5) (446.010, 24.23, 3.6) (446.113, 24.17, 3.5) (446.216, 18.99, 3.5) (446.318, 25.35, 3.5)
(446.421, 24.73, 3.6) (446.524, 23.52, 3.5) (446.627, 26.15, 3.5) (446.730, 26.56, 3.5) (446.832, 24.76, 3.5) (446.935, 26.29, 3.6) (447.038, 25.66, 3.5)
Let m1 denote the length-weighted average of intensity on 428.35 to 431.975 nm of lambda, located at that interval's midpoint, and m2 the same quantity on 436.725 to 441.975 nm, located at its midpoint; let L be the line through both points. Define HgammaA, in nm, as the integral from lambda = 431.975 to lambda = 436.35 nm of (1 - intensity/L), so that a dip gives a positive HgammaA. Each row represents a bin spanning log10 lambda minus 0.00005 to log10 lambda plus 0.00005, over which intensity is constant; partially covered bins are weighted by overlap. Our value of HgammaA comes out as 0.17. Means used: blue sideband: 21.7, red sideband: 24.1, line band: 21.9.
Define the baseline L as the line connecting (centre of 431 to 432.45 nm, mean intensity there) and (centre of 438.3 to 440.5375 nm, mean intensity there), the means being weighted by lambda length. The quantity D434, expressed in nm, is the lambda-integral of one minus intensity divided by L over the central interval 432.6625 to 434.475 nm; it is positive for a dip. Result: 0.09 nm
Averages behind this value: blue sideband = 22.5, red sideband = 24.6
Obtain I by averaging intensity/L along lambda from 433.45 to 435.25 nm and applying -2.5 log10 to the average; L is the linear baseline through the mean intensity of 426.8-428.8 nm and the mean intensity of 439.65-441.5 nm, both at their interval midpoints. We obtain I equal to 0.16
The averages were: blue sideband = 24.6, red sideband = 25.3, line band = 21.5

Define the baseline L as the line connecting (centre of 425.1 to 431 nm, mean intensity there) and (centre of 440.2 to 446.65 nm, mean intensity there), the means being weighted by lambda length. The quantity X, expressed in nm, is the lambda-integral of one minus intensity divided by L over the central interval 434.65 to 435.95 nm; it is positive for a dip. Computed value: 0.07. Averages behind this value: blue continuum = 23.3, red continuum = 24.4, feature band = 22.5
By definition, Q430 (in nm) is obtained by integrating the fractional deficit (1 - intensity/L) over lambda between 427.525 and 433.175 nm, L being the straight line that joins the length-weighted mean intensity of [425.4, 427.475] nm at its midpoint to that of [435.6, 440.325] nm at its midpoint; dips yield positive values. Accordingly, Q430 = 0.50 nm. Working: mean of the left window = 24.4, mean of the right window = 23.8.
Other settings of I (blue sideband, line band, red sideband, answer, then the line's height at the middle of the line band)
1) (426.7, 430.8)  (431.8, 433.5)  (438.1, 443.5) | 0.08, 23.5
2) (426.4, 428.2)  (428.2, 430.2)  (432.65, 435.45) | 0.09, 24.3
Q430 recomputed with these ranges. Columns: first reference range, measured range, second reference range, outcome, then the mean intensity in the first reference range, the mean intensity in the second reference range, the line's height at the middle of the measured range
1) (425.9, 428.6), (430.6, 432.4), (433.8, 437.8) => 0.18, 24.7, 23.1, 23.9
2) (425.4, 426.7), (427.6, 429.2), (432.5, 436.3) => -0.05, 23.9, 21.7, 23.2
